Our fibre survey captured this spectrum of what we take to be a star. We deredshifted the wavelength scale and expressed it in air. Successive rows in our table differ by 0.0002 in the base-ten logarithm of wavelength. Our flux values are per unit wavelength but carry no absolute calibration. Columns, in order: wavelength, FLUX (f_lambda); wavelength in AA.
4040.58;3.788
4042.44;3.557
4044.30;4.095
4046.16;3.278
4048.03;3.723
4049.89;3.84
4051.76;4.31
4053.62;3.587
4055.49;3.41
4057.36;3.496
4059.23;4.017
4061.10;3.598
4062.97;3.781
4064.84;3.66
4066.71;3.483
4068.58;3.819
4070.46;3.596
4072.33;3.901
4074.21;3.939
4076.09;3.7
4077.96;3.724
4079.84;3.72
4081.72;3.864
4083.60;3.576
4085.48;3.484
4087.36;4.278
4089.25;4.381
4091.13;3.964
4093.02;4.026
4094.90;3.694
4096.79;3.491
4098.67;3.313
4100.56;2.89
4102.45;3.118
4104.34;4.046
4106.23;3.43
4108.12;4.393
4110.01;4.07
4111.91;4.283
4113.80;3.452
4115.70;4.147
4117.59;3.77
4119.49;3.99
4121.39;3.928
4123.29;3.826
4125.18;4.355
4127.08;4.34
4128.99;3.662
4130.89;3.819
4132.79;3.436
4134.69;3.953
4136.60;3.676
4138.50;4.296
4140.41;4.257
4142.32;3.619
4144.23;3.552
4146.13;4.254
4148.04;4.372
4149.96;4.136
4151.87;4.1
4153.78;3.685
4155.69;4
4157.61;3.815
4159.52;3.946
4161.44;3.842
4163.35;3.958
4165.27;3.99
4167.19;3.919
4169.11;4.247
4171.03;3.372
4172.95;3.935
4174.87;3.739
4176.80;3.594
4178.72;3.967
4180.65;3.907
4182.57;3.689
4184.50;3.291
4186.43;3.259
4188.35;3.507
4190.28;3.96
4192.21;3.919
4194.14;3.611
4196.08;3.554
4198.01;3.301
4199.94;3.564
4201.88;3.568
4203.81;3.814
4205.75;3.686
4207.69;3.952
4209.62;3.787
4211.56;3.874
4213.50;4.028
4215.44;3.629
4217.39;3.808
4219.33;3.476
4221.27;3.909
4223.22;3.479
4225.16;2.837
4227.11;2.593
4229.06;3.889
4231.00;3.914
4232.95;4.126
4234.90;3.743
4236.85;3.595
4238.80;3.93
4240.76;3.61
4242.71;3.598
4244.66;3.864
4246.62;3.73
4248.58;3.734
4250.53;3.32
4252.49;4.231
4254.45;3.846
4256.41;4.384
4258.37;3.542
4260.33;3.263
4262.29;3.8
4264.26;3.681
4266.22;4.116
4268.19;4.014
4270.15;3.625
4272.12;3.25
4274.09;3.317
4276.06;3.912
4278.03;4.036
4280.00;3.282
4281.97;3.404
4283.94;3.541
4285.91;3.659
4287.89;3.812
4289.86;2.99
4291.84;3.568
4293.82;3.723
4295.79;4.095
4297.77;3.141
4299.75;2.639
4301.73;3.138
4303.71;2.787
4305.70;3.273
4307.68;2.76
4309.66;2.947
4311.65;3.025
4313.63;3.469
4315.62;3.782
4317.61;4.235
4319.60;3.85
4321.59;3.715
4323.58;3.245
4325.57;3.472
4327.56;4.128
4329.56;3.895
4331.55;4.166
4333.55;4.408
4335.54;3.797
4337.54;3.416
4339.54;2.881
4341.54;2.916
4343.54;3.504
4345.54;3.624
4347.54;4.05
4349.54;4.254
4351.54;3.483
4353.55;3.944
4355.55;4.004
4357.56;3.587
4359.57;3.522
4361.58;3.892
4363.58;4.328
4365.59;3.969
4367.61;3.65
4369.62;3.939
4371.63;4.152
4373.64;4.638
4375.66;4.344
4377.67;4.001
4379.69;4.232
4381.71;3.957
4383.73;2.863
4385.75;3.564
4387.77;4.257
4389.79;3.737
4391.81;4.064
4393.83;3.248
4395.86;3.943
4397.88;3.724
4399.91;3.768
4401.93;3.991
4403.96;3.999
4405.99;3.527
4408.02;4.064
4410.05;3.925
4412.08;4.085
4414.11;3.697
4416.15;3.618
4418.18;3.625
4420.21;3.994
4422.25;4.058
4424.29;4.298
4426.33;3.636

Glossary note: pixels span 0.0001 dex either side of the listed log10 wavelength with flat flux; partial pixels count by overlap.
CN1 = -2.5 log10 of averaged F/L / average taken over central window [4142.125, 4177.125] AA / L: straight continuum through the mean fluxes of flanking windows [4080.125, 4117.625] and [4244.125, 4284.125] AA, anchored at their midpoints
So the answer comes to -0.04 mag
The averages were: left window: 3.78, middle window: 3.91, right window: 3.71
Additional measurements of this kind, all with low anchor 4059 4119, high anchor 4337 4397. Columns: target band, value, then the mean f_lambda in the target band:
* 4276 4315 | 0.135 mag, 3.35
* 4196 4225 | 0.031 mag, 3.68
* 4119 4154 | -0.054 mag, 3.97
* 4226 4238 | 0.043 mag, 3.64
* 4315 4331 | -0.001 mag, 3.8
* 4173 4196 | 0.029 mag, 3.68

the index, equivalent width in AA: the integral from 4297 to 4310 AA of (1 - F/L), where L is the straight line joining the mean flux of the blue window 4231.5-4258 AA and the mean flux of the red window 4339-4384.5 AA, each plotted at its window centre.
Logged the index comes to 2.96 AA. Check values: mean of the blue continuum 3.82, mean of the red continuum 3.83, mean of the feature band 2.95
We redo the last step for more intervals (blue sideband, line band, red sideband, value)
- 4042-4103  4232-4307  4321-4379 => 3.66 AA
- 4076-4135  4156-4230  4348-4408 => 2.84 AA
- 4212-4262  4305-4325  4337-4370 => 1.43 AA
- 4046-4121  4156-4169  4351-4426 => -0.49 AA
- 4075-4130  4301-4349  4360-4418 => 4.29 AA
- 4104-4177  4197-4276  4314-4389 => 3.95 AA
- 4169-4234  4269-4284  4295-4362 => 0.20 AA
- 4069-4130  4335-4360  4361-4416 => 1.80 AA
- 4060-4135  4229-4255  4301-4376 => -0.42 AA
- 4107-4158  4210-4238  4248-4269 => 1.56 AA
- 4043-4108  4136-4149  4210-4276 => -1.06 AA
